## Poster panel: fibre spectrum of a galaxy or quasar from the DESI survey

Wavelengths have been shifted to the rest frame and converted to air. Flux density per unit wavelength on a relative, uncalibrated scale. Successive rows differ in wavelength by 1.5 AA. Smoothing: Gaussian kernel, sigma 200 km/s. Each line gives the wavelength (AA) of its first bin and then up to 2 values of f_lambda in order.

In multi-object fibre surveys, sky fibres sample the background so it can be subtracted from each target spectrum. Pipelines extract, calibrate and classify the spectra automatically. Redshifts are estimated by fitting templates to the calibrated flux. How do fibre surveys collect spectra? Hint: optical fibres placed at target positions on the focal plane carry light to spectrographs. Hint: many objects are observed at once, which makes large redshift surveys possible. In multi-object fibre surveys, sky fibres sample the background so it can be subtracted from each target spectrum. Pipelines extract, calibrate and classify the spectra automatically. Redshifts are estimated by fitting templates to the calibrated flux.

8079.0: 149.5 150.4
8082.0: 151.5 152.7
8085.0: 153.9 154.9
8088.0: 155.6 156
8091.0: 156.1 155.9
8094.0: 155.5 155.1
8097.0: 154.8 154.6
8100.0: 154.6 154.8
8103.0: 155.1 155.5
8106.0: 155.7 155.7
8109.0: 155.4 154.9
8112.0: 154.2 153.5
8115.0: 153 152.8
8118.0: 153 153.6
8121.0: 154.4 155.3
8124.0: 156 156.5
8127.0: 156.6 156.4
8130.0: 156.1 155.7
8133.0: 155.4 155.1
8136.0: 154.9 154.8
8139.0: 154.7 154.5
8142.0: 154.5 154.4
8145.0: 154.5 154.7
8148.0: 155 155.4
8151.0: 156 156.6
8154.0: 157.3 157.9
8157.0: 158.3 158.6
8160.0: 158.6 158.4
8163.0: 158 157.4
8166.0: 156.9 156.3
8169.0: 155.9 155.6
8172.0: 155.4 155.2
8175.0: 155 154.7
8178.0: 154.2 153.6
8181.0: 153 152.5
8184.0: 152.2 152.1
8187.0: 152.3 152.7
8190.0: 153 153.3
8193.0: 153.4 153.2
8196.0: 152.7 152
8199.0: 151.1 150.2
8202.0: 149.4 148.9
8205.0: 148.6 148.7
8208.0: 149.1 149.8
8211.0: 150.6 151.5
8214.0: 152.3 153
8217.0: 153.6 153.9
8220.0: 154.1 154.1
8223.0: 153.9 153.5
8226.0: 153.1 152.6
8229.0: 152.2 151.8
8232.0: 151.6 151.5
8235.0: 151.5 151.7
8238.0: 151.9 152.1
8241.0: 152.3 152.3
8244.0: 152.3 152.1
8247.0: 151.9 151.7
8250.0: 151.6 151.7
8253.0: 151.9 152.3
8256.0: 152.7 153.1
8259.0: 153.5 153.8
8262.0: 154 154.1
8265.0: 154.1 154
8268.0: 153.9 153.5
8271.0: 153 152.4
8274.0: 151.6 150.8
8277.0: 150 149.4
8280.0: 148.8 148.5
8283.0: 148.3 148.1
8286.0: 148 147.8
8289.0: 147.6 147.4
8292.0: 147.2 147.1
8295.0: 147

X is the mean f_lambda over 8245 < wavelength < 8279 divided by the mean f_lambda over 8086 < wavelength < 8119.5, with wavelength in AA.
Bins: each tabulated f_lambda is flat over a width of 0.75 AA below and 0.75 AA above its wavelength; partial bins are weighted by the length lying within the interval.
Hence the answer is 0.99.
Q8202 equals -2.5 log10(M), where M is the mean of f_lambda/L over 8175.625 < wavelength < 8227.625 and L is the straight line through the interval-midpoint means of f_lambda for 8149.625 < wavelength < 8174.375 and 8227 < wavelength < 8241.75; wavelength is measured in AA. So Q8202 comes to 0.01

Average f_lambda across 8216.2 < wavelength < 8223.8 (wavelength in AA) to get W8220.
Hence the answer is 154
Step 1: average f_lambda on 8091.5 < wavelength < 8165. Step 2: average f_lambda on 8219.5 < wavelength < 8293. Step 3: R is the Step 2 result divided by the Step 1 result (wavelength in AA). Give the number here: 0.98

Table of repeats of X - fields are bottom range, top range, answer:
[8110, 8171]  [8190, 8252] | 0.98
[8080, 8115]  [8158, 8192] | 1.00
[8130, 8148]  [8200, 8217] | 0.97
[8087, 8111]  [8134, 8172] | 1.01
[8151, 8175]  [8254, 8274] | 0.98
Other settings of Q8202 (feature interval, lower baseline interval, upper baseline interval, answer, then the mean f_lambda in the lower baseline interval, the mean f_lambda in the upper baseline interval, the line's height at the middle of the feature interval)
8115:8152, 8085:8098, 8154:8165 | 0.01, 155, 158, 157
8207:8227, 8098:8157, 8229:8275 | 0.01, 155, 153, 153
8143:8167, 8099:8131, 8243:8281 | -0.02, 155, 152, 154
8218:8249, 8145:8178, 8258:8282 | 0.01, 156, 152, 154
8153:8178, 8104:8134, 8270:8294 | -0.02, 155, 149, 153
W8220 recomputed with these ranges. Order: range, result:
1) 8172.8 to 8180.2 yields 155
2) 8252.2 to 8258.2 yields 152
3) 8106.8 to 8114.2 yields 155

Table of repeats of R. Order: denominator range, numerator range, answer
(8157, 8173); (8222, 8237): 0.97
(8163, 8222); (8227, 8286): 0.99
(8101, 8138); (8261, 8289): 0.97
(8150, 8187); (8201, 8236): 0.97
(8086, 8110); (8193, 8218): 0.97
